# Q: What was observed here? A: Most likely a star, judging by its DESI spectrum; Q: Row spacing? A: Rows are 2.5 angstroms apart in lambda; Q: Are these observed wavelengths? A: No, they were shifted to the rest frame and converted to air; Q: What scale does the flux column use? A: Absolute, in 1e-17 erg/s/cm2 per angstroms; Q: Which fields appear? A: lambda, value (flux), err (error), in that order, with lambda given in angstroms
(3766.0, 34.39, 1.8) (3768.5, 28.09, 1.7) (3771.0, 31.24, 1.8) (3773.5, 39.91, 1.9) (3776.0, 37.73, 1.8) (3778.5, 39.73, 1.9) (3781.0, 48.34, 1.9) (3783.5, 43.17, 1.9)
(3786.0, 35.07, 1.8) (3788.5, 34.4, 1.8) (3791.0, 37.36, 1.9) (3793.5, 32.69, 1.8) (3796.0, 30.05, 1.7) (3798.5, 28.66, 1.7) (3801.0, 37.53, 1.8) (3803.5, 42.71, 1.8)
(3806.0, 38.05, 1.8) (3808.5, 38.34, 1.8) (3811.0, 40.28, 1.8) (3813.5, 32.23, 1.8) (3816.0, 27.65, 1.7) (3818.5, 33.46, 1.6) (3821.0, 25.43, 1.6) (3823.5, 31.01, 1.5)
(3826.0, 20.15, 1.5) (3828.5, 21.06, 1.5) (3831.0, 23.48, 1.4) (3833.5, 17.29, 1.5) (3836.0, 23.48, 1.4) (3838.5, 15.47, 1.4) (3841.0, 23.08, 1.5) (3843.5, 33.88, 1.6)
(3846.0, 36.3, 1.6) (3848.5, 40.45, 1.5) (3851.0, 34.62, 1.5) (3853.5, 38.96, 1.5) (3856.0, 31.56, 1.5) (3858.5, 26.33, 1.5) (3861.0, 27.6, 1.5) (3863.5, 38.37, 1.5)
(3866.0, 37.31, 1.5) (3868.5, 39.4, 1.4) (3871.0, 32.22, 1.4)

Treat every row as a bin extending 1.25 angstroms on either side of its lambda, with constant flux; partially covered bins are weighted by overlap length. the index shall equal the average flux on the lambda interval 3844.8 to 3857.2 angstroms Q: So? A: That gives 36.4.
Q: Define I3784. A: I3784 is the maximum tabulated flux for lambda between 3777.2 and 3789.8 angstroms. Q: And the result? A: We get 48.34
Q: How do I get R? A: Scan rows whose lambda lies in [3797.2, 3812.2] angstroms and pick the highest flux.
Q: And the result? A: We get 42.71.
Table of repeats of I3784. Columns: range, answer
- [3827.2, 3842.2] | 23.48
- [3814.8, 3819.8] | 33.46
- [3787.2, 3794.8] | 37.36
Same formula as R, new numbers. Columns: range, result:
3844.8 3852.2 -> 40.45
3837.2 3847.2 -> 36.3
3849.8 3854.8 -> 38.96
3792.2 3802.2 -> 37.53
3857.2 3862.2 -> 27.6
